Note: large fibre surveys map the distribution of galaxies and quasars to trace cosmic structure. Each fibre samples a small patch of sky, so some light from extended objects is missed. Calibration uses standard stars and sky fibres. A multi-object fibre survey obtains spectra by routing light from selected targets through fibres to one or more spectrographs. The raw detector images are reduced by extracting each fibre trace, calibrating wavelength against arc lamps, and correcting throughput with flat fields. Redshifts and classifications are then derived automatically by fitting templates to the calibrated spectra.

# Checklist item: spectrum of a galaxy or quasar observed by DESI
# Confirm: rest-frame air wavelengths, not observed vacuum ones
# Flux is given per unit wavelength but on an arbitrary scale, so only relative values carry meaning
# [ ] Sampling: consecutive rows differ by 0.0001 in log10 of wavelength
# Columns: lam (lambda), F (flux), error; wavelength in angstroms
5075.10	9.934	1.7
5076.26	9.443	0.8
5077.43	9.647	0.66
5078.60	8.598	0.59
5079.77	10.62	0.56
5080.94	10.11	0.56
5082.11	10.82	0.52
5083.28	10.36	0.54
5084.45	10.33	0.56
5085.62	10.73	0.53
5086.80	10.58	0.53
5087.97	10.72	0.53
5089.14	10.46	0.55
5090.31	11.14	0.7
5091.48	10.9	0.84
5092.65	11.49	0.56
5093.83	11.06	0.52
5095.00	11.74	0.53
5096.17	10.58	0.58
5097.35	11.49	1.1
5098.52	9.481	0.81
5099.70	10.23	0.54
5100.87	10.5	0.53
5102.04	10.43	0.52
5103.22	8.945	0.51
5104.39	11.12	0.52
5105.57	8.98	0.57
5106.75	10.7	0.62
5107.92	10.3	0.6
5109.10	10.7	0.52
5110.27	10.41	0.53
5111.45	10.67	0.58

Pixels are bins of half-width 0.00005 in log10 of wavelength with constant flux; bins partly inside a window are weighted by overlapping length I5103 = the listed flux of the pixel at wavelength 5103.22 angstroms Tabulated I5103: 8.945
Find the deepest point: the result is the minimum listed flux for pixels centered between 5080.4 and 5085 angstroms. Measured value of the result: 10.11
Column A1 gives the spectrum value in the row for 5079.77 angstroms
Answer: 10.62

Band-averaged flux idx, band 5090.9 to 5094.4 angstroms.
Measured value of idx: 11.1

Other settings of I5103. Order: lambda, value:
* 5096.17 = 10.58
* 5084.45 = 10.33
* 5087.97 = 10.72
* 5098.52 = 9.481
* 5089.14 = 10.46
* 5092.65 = 11.49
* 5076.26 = 9.443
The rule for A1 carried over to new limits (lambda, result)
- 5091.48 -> 10.9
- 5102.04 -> 10.43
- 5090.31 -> 11.14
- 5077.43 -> 9.647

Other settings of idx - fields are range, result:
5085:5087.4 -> 10.6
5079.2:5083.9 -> 10.5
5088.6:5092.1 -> 10.9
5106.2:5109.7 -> 10.6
